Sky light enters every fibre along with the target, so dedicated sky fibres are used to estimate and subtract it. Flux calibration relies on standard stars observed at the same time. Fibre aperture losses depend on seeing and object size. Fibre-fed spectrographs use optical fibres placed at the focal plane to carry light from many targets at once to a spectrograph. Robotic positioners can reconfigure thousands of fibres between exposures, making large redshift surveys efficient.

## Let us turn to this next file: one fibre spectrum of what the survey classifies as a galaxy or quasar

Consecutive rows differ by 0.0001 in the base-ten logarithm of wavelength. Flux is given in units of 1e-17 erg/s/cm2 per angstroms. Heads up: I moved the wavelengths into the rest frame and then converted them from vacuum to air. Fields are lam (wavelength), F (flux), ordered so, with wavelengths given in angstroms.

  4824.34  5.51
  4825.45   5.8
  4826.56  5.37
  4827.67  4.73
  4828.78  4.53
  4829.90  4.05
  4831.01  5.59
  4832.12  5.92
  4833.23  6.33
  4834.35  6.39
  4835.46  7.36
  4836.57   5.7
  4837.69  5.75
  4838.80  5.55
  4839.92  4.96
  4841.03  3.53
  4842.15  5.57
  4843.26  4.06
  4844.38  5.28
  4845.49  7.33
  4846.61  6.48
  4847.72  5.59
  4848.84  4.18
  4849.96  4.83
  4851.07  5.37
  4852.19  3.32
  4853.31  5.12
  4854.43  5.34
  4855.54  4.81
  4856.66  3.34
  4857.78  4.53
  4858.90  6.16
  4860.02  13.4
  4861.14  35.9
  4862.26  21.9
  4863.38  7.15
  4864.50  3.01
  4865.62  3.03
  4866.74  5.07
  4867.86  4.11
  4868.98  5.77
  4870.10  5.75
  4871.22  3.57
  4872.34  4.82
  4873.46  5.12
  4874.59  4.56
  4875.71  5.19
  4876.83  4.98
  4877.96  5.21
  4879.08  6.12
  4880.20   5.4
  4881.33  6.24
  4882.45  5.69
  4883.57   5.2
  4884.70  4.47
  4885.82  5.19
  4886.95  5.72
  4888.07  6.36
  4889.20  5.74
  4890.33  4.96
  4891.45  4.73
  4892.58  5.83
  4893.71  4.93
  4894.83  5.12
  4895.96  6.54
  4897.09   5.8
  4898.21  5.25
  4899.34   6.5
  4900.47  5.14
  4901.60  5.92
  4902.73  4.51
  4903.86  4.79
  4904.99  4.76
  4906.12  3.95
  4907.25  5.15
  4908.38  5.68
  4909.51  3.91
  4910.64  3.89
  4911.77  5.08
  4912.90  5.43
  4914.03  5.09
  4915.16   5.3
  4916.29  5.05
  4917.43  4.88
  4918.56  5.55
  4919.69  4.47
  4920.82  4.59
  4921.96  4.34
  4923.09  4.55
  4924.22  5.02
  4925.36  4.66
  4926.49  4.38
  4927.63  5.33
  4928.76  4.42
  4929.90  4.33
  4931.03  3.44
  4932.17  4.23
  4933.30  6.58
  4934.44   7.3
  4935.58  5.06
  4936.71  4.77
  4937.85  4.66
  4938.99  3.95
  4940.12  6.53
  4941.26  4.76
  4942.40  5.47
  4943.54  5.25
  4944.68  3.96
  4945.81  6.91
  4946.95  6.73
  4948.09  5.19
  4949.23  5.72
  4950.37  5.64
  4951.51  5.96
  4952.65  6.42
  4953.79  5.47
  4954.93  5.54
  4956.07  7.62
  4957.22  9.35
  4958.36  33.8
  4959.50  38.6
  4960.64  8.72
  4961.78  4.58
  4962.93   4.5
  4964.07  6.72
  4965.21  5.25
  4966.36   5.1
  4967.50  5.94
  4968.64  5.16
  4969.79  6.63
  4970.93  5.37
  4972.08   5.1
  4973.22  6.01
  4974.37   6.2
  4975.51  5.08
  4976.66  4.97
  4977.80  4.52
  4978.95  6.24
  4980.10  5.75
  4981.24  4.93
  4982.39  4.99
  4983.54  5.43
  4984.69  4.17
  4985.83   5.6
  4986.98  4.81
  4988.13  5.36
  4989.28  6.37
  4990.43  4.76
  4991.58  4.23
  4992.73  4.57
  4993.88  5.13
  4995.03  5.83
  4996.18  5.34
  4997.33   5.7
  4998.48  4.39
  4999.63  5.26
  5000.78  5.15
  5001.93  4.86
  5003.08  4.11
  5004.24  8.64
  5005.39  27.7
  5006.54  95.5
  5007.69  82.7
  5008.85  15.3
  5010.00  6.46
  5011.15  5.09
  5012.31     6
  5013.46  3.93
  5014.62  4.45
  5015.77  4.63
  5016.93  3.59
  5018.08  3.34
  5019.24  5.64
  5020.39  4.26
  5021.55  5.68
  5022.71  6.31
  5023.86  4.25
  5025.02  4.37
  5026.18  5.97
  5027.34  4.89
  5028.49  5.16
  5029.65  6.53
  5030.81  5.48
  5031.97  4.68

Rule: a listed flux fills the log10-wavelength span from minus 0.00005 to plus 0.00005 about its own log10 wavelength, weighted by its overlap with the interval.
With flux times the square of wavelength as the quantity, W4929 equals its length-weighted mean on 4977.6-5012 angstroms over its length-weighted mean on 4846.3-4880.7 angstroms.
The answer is 1.88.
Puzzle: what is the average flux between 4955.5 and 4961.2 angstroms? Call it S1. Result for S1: 19.6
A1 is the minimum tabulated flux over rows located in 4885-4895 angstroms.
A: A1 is 4.73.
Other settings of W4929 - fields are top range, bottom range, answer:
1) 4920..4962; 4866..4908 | 1.40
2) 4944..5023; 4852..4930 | 1.66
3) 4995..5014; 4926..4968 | 2.47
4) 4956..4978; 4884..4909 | 1.75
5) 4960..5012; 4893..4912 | 2.01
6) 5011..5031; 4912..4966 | 0.76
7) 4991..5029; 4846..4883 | 1.77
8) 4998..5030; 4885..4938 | 2.53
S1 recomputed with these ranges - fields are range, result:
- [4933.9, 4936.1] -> 6.18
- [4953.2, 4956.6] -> 6.2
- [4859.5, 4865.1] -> 16.2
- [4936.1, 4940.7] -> 4.98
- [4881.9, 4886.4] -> 5.14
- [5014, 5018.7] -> 4.01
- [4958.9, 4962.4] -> 17.3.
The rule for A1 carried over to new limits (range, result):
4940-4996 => 3.96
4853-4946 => 3.01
